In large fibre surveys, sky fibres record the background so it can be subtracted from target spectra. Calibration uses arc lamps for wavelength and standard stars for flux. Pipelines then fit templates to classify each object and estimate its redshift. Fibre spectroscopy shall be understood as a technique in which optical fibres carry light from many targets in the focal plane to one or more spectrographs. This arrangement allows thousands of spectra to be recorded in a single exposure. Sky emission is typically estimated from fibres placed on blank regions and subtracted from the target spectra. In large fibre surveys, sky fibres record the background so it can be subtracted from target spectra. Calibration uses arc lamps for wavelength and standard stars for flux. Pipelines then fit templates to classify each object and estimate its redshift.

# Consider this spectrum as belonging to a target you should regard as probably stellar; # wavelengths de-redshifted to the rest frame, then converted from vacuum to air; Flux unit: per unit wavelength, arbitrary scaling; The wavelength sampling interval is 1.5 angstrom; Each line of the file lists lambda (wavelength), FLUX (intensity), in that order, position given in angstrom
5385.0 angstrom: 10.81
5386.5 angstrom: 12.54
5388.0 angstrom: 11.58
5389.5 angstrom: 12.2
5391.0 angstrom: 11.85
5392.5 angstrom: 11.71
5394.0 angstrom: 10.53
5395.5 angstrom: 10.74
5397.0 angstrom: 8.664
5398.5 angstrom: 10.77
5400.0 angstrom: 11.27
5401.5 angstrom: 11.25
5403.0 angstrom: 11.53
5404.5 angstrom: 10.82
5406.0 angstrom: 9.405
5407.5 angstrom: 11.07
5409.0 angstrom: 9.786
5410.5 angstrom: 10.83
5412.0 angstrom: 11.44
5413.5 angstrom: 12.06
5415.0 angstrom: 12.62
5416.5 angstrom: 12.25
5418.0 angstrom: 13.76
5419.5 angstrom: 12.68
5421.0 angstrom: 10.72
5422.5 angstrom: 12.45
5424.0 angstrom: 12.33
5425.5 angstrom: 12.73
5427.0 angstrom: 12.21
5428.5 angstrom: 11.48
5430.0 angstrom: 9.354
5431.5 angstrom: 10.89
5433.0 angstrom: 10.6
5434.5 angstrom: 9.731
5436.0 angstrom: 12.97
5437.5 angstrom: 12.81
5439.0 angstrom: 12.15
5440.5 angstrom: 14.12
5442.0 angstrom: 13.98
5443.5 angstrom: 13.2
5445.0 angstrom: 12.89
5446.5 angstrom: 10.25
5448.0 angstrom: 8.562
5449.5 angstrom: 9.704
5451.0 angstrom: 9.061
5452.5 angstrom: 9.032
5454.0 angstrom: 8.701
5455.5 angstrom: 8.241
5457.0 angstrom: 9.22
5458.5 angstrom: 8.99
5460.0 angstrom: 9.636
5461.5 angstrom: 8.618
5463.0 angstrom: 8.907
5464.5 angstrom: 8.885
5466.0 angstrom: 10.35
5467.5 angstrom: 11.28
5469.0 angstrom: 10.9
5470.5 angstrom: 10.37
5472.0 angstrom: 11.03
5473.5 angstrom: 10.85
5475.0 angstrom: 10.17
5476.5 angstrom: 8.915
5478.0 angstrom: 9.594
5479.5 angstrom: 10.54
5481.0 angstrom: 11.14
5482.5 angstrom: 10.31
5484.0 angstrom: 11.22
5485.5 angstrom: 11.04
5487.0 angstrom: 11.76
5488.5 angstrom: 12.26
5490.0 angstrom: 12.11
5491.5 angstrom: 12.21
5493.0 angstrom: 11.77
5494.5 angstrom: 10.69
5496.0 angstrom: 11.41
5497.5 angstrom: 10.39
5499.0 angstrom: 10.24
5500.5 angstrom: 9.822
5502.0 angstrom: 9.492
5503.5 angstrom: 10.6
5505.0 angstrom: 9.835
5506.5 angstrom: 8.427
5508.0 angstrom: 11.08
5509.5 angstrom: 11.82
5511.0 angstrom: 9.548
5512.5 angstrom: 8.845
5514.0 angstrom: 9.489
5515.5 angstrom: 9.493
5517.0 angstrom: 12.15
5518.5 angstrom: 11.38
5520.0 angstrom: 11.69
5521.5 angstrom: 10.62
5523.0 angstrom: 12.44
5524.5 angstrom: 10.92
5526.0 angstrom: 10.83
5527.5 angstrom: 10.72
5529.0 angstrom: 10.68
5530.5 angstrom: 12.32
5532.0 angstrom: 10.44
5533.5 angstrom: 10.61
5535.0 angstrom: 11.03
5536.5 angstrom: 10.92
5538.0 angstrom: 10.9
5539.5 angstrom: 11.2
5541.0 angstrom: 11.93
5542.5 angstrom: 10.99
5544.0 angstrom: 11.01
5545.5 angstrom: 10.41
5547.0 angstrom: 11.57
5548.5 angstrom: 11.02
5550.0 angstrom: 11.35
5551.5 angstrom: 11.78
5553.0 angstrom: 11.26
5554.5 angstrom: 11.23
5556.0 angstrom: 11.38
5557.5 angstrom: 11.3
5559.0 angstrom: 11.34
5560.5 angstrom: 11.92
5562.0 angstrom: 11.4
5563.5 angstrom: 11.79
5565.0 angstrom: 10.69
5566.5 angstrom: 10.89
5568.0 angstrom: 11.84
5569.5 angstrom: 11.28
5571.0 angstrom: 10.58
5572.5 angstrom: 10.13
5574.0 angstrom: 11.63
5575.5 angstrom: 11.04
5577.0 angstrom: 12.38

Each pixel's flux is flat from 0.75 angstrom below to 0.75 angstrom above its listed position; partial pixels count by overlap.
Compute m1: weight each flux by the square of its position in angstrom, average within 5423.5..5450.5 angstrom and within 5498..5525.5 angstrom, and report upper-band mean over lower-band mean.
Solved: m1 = 0.9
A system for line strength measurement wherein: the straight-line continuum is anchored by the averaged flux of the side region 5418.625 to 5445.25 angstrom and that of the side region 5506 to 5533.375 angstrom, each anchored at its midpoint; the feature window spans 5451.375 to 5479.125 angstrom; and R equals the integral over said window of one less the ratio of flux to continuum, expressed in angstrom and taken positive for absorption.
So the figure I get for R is 4.6 angstrom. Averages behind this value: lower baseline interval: 12.1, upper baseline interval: 10.7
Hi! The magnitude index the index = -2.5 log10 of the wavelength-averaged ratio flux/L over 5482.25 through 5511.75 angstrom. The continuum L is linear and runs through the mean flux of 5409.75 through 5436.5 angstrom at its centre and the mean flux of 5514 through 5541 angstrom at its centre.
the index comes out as 0.04 mag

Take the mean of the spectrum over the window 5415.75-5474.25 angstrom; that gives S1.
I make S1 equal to 10.9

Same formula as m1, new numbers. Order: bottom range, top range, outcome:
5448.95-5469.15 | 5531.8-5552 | 1.22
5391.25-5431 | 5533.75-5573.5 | 1.04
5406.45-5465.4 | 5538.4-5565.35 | 1.07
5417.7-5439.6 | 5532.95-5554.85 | 0.99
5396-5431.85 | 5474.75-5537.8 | 0.98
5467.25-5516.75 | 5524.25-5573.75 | 1.08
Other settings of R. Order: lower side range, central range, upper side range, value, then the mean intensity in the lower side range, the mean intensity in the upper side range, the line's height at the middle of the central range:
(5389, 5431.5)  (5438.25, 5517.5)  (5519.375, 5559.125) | 5.6 angstrom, 11.4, 11.2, 11.3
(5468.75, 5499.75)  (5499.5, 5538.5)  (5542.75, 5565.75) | 1.7 angstrom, 10.9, 11.3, 11.1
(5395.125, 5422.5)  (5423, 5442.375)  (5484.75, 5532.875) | -1.3 angstrom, 11.2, 10.8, 11.1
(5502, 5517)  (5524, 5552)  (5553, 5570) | -0.9 angstrom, 10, 11.4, 10.7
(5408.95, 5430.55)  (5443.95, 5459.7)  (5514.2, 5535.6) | 2.8 angstrom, 11.9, 11.1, 11.6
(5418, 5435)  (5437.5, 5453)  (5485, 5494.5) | 0.2 angstrom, 11.5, 11.8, 11.6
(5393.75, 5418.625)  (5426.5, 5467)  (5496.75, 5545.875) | 1.6 angstrom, 11.1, 10.7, 11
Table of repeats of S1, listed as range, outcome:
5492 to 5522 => 10.5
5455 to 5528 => 10.5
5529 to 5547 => 11.1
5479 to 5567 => 11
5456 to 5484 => 10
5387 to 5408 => 11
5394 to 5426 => 11.4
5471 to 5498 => 11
